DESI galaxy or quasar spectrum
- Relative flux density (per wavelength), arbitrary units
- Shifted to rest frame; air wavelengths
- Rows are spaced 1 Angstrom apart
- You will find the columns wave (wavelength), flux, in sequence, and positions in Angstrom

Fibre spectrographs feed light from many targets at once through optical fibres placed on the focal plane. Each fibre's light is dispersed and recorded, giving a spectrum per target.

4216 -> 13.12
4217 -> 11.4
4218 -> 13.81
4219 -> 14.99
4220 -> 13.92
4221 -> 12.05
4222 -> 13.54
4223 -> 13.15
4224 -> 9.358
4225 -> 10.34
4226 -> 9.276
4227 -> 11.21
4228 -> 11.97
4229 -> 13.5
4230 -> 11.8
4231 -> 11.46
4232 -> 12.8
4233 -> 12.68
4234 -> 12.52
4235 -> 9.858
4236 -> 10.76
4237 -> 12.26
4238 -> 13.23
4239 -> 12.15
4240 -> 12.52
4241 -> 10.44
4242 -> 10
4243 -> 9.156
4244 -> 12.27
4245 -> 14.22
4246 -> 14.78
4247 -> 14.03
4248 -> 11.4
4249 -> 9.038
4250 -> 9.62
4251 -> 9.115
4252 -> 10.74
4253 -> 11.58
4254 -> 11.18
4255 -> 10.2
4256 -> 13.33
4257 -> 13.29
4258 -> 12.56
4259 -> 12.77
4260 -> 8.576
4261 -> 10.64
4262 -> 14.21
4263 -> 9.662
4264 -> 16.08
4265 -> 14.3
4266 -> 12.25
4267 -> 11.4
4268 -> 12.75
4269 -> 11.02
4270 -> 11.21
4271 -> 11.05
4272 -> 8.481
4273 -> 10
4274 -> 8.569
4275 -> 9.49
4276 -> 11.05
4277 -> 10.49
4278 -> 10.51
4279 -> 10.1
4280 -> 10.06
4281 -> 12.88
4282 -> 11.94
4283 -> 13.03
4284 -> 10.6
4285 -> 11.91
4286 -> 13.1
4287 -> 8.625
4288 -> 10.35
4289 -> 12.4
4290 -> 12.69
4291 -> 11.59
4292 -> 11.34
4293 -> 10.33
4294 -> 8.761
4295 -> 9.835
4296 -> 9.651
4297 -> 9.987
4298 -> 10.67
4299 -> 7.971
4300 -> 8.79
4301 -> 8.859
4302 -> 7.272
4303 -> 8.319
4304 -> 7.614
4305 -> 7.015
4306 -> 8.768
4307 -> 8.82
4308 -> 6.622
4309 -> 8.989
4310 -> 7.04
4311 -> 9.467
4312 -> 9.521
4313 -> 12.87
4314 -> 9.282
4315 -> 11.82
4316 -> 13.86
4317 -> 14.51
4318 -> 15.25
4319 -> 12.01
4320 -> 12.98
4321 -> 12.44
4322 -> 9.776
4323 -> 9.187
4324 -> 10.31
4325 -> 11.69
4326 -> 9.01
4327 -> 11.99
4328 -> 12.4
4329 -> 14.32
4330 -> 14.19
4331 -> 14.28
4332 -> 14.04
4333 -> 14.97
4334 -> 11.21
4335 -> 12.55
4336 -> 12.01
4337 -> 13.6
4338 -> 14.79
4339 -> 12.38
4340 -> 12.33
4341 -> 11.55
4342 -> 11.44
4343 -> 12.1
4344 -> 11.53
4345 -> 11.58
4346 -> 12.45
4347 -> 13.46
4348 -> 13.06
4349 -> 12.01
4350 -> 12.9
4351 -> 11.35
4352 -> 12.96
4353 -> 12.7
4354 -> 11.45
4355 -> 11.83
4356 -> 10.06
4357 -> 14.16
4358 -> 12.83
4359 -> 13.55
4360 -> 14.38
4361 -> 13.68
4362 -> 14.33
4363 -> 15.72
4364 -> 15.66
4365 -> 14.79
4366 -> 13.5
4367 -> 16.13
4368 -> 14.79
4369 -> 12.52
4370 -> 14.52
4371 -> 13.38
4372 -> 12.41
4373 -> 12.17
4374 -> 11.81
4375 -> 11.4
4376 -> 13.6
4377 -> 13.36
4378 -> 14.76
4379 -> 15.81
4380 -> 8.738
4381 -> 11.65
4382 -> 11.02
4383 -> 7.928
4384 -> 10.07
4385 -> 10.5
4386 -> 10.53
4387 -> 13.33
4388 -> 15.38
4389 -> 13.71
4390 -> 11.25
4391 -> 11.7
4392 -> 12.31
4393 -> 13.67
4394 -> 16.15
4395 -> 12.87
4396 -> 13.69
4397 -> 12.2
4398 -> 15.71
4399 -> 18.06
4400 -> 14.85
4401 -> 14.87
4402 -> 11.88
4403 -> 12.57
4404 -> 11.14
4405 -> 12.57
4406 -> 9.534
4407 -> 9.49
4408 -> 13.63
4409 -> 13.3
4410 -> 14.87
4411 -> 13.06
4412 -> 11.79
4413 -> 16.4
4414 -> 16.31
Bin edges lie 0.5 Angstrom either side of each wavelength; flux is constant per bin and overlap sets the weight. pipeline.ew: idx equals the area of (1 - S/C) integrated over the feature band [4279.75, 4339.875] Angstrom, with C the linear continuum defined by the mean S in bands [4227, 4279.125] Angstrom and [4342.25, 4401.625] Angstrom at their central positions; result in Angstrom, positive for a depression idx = 5.9 Angstrom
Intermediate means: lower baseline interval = 11.5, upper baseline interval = 13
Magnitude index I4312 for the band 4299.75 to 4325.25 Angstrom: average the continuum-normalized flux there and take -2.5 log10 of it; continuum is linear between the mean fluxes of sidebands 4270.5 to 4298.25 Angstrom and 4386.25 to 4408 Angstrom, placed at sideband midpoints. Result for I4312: 0.123 mag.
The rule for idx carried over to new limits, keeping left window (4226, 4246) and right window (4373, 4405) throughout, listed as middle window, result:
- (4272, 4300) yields 3.58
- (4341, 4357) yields 0.54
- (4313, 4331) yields 0.33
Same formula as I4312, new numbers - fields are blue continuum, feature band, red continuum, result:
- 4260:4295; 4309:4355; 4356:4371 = 0.08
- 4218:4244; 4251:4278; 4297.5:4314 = -0.09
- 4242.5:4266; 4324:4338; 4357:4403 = 0.00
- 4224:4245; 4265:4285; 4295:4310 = -0.13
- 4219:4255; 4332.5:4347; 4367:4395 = -0.01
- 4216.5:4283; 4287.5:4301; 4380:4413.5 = 0.16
